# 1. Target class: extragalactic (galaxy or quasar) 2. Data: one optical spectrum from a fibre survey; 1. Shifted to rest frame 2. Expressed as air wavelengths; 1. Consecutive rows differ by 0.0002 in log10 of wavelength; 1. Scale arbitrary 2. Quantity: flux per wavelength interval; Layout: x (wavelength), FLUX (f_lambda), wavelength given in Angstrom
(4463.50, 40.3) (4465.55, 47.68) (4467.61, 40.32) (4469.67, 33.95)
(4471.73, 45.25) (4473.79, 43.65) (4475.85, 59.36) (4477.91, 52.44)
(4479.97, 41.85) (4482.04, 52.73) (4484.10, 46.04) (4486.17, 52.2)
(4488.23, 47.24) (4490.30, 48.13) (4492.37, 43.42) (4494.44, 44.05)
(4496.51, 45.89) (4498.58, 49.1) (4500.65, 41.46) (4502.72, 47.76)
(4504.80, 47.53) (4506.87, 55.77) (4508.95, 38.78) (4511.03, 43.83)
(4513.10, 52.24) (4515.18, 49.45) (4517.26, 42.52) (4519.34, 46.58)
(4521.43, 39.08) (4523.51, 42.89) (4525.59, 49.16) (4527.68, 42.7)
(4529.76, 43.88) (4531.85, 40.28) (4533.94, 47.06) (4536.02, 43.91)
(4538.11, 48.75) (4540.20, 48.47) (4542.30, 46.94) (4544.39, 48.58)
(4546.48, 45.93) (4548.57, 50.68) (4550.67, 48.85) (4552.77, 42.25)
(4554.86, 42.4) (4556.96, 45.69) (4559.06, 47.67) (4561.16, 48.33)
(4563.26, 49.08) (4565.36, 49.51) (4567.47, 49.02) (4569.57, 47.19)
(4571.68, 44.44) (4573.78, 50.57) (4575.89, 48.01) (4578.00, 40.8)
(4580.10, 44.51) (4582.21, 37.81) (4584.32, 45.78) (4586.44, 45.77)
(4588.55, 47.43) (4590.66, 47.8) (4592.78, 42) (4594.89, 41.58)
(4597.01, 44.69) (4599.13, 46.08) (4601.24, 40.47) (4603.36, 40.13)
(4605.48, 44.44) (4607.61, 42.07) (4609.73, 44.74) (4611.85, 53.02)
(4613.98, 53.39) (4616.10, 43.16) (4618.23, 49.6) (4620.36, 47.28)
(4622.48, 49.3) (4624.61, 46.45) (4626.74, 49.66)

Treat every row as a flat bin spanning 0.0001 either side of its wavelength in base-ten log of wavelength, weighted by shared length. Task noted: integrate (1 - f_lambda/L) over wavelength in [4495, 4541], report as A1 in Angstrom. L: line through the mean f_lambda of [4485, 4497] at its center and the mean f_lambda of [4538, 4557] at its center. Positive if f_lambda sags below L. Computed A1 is 1.1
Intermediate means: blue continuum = 46.8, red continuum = 46.8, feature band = 45.7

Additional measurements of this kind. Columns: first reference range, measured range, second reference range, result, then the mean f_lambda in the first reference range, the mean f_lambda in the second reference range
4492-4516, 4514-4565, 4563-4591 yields 0.5 Angstrom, 46.7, 46.1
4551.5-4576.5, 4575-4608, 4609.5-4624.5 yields 2.9 Angstrom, 47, 48.7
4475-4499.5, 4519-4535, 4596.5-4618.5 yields 1.2 Angstrom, 48.5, 45.5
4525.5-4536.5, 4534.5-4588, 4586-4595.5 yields -2.2 Angstrom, 44.1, 45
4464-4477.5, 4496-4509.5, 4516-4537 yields -0.8 Angstrom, 45.2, 43.9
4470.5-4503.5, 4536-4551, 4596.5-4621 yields -0.4 Angstrom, 47.5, 45.7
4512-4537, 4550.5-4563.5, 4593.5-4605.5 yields -0.6 Angstrom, 45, 42.8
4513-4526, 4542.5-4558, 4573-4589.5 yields -0.4 Angstrom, 45.4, 45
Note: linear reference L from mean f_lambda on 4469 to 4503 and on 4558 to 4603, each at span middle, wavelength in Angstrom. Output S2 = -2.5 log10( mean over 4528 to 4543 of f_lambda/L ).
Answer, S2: 0.02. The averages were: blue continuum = 46.9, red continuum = 45.6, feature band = 45.4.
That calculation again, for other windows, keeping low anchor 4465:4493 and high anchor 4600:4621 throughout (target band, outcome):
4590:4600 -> 0.04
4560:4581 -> -0.03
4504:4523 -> 0.01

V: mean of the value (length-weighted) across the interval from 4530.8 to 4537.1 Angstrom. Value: 43.8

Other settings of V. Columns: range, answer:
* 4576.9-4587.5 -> 43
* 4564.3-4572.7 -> 47.5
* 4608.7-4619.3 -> 48.8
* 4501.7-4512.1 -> 46.8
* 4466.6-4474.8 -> 40.8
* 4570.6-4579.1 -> 46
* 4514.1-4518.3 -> 46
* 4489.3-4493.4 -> 45.7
